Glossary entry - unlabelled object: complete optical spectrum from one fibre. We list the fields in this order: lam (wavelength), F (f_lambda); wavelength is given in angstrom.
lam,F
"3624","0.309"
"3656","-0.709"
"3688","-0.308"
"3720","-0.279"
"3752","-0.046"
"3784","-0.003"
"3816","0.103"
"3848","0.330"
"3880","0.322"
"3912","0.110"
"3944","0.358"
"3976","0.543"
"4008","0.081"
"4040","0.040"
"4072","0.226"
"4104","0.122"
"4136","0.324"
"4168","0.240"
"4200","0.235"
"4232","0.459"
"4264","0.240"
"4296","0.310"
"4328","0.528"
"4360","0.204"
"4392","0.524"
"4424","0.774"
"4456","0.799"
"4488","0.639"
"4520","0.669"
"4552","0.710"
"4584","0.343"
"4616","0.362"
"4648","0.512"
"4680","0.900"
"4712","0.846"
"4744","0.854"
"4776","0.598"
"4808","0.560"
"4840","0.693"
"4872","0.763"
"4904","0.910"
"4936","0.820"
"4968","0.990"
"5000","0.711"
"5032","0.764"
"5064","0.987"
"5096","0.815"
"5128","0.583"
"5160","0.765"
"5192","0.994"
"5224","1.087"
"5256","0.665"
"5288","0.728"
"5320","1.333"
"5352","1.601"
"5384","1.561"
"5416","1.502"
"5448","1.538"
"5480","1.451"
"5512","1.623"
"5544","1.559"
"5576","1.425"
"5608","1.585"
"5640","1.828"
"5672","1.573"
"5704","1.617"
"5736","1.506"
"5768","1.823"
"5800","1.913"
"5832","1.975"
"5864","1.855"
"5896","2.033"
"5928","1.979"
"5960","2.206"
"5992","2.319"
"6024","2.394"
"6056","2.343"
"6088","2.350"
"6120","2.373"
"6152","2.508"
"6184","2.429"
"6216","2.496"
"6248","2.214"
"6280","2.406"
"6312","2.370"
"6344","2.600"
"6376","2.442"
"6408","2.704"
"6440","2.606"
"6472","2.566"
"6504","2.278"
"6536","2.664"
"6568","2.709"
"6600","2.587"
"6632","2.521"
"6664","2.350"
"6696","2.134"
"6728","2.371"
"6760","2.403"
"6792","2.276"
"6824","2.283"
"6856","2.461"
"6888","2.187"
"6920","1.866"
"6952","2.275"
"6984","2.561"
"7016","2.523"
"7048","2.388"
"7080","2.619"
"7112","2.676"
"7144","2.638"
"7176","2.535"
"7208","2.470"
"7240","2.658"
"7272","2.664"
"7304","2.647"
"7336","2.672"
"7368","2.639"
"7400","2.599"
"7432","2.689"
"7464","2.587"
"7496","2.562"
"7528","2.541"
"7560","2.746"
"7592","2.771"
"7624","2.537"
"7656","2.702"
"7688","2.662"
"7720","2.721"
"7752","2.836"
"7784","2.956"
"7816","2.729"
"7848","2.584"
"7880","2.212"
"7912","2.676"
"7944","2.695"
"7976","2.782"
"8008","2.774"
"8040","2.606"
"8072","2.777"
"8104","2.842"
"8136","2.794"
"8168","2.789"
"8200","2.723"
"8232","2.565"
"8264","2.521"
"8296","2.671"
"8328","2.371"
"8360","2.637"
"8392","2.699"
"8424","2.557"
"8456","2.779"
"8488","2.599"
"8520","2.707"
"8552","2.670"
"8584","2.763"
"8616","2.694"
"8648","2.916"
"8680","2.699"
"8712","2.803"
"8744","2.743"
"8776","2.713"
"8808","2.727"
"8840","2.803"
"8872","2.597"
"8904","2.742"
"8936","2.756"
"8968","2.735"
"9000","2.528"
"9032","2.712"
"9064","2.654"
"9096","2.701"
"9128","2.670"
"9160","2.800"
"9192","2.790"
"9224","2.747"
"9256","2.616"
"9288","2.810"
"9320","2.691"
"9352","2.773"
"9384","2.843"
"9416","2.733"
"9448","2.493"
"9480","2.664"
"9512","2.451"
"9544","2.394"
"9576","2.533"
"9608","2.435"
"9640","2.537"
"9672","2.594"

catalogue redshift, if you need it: 0.34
